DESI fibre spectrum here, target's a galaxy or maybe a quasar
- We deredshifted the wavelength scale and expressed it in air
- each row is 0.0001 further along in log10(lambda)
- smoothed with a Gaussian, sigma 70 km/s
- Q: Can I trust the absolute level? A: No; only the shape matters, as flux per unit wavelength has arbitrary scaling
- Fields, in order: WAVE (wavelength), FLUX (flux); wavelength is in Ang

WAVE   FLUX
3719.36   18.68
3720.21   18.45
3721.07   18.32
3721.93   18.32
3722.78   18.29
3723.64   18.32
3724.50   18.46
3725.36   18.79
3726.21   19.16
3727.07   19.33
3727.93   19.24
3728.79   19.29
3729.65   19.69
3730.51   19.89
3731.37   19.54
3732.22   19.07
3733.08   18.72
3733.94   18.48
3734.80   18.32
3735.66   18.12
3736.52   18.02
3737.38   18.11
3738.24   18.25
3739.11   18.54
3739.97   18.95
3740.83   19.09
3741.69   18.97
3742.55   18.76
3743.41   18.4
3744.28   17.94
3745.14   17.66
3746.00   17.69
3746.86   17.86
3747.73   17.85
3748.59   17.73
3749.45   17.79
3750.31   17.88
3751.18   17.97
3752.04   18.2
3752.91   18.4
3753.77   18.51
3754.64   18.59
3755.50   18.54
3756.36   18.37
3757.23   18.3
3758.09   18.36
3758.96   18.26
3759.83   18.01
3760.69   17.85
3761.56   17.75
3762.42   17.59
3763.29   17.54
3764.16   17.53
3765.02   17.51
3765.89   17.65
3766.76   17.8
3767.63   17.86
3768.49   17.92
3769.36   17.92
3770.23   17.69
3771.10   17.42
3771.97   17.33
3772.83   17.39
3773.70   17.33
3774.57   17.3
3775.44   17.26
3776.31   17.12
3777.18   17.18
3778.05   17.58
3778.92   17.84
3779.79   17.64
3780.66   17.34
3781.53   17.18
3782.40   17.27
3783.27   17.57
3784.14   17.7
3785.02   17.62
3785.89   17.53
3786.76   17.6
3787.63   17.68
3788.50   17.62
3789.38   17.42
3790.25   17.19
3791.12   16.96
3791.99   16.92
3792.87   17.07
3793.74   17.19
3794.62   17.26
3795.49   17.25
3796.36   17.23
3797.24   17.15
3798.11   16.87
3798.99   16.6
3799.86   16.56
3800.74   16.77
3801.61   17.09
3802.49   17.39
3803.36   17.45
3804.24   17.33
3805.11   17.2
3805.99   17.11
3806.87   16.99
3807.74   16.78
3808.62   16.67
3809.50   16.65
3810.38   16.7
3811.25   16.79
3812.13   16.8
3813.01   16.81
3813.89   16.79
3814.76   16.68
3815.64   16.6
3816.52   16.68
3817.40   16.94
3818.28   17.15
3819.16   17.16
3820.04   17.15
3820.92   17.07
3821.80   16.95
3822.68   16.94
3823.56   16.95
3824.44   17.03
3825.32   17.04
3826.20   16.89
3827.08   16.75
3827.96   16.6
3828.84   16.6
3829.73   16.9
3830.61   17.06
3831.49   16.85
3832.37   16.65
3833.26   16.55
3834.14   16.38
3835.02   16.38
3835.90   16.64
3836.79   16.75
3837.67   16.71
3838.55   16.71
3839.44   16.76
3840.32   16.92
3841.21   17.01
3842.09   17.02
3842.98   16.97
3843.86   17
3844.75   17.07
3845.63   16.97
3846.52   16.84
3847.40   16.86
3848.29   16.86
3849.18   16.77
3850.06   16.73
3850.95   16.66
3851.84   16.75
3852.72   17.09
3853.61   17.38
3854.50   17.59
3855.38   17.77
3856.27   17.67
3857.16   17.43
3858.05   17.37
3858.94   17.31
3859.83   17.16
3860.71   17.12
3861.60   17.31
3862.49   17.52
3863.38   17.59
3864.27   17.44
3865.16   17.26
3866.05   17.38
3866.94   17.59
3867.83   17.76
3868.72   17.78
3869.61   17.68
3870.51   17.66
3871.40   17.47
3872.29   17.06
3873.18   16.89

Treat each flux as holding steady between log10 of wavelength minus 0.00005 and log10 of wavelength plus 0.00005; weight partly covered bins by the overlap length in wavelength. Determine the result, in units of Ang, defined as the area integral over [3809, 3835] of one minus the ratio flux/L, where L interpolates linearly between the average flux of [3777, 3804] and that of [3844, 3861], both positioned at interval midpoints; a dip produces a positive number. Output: 0.6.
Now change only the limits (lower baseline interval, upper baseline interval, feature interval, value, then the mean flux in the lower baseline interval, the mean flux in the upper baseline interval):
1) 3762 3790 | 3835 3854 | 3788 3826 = 0.5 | 17.5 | 16.9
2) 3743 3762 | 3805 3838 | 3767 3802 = 0.3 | 18.1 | 16.8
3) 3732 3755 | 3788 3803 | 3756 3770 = 0.0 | 18.3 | 17.1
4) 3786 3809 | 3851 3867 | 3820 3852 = 0.8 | 17.1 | 17.4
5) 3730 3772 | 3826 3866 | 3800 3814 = 0.4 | 18.2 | 17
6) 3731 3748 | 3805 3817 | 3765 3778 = 0.1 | 18.4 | 16.8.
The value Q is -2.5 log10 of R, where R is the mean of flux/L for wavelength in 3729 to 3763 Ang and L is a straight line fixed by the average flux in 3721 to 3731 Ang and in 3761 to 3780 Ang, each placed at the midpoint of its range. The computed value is 0.00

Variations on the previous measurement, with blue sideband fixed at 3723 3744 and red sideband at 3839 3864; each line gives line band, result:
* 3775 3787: 0.04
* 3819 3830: 0.04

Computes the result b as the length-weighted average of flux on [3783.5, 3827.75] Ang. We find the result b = 17.1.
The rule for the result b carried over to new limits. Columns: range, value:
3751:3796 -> 17.6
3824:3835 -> 16.8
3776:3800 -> 17.3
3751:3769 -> 18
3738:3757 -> 18.3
